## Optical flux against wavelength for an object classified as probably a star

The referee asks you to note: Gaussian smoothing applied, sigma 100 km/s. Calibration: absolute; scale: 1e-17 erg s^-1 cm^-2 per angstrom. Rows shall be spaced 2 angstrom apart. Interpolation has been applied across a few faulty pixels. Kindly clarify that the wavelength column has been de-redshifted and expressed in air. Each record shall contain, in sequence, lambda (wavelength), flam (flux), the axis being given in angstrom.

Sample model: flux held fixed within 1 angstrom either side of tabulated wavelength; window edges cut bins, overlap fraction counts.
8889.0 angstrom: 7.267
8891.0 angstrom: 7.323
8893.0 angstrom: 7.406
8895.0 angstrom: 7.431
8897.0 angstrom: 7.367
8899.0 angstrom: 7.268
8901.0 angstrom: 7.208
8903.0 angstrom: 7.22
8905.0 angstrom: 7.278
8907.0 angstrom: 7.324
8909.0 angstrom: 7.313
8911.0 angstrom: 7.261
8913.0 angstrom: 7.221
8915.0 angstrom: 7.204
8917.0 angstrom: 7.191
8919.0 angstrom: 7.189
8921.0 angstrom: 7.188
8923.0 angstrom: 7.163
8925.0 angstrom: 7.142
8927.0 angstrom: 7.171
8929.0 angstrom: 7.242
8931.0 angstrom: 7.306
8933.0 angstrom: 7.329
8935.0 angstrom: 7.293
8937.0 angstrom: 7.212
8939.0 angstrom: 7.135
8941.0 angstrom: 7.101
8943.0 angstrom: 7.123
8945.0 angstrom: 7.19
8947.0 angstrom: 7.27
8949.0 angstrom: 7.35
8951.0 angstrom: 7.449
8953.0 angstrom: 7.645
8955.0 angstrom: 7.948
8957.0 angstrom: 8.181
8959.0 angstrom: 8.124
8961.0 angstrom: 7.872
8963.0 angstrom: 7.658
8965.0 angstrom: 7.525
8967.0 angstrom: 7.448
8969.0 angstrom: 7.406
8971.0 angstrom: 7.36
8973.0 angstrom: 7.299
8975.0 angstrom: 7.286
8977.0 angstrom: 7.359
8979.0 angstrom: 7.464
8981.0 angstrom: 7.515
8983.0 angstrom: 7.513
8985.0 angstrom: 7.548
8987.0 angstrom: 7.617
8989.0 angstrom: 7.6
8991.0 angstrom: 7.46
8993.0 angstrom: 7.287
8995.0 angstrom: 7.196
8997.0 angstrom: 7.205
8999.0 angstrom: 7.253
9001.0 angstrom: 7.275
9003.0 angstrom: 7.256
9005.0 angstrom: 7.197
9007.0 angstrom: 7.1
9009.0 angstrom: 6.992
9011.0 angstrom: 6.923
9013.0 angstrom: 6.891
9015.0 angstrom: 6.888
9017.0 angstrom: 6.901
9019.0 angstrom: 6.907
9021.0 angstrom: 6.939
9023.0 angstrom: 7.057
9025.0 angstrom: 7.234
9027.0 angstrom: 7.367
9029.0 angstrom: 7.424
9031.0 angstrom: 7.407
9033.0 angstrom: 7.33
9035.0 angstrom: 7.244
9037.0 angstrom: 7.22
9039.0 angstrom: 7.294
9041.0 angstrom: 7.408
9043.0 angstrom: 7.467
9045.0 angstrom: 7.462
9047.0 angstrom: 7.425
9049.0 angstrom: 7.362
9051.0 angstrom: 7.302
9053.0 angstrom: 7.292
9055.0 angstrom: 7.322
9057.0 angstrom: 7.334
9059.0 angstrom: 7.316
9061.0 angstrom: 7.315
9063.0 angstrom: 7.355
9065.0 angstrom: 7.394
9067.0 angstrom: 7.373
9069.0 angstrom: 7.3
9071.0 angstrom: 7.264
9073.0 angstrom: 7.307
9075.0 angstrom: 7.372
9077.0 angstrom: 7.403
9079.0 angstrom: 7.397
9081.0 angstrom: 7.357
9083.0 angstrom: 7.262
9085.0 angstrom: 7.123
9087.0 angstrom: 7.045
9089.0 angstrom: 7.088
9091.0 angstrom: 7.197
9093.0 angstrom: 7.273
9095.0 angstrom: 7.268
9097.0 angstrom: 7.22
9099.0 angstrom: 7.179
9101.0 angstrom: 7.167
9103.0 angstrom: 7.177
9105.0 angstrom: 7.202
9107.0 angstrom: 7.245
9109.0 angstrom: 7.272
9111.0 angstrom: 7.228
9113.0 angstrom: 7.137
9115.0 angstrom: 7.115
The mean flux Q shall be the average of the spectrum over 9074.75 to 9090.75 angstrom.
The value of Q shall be 7.25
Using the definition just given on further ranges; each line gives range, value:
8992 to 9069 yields 7.24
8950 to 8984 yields 7.59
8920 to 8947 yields 7.2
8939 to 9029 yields 7.34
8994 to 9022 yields 7.07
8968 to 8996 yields 7.42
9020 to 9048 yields 7.31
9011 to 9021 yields 6.9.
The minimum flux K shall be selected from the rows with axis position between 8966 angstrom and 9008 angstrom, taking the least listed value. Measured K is 7.1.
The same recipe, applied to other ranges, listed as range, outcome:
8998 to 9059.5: 6.888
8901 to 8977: 7.101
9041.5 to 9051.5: 7.302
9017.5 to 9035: 6.907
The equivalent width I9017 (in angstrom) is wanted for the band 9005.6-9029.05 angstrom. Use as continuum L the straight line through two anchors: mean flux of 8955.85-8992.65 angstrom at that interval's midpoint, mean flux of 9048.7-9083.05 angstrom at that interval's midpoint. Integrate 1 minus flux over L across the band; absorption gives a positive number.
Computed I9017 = 1.3 angstrom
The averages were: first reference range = 7.57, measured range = 7.04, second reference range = 7.34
